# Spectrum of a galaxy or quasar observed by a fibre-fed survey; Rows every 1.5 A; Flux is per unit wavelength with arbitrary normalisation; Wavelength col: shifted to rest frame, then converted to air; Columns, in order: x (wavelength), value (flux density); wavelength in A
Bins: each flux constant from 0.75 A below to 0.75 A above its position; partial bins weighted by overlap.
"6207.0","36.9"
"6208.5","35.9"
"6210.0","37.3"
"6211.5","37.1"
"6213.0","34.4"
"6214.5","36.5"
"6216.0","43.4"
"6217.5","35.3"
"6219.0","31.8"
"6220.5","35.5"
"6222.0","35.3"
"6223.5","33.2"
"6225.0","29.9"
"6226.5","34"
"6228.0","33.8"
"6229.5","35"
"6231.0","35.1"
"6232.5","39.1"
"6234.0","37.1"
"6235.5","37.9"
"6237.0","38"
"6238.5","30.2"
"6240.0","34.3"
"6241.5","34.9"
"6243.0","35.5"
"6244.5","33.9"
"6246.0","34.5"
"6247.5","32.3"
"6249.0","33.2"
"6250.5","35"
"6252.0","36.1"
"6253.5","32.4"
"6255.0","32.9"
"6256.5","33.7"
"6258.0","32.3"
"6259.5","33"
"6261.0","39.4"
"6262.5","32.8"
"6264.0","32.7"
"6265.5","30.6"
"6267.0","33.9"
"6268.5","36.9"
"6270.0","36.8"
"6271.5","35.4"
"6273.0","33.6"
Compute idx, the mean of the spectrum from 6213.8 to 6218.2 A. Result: 38.5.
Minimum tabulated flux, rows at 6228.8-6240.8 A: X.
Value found 30.2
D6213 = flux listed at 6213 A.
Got 34.4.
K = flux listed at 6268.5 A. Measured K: 36.9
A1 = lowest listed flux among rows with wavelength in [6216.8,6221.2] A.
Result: 31.8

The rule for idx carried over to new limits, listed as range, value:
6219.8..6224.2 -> 34.7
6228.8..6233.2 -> 36.4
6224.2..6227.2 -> 31.9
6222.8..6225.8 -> 31.6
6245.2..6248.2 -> 33.4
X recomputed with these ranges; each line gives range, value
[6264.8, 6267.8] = 30.6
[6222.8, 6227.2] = 29.9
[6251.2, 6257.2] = 32.4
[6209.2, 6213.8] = 34.4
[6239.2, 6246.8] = 33.9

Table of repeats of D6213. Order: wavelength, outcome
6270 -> 36.8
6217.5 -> 35.3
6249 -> 33.2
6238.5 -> 30.2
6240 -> 34.3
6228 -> 33.8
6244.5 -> 33.9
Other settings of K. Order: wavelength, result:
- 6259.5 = 33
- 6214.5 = 36.5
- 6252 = 36.1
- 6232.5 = 39.1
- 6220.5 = 35.5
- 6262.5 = 32.8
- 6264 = 32.7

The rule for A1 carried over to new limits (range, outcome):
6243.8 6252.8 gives 32.3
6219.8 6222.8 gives 35.3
